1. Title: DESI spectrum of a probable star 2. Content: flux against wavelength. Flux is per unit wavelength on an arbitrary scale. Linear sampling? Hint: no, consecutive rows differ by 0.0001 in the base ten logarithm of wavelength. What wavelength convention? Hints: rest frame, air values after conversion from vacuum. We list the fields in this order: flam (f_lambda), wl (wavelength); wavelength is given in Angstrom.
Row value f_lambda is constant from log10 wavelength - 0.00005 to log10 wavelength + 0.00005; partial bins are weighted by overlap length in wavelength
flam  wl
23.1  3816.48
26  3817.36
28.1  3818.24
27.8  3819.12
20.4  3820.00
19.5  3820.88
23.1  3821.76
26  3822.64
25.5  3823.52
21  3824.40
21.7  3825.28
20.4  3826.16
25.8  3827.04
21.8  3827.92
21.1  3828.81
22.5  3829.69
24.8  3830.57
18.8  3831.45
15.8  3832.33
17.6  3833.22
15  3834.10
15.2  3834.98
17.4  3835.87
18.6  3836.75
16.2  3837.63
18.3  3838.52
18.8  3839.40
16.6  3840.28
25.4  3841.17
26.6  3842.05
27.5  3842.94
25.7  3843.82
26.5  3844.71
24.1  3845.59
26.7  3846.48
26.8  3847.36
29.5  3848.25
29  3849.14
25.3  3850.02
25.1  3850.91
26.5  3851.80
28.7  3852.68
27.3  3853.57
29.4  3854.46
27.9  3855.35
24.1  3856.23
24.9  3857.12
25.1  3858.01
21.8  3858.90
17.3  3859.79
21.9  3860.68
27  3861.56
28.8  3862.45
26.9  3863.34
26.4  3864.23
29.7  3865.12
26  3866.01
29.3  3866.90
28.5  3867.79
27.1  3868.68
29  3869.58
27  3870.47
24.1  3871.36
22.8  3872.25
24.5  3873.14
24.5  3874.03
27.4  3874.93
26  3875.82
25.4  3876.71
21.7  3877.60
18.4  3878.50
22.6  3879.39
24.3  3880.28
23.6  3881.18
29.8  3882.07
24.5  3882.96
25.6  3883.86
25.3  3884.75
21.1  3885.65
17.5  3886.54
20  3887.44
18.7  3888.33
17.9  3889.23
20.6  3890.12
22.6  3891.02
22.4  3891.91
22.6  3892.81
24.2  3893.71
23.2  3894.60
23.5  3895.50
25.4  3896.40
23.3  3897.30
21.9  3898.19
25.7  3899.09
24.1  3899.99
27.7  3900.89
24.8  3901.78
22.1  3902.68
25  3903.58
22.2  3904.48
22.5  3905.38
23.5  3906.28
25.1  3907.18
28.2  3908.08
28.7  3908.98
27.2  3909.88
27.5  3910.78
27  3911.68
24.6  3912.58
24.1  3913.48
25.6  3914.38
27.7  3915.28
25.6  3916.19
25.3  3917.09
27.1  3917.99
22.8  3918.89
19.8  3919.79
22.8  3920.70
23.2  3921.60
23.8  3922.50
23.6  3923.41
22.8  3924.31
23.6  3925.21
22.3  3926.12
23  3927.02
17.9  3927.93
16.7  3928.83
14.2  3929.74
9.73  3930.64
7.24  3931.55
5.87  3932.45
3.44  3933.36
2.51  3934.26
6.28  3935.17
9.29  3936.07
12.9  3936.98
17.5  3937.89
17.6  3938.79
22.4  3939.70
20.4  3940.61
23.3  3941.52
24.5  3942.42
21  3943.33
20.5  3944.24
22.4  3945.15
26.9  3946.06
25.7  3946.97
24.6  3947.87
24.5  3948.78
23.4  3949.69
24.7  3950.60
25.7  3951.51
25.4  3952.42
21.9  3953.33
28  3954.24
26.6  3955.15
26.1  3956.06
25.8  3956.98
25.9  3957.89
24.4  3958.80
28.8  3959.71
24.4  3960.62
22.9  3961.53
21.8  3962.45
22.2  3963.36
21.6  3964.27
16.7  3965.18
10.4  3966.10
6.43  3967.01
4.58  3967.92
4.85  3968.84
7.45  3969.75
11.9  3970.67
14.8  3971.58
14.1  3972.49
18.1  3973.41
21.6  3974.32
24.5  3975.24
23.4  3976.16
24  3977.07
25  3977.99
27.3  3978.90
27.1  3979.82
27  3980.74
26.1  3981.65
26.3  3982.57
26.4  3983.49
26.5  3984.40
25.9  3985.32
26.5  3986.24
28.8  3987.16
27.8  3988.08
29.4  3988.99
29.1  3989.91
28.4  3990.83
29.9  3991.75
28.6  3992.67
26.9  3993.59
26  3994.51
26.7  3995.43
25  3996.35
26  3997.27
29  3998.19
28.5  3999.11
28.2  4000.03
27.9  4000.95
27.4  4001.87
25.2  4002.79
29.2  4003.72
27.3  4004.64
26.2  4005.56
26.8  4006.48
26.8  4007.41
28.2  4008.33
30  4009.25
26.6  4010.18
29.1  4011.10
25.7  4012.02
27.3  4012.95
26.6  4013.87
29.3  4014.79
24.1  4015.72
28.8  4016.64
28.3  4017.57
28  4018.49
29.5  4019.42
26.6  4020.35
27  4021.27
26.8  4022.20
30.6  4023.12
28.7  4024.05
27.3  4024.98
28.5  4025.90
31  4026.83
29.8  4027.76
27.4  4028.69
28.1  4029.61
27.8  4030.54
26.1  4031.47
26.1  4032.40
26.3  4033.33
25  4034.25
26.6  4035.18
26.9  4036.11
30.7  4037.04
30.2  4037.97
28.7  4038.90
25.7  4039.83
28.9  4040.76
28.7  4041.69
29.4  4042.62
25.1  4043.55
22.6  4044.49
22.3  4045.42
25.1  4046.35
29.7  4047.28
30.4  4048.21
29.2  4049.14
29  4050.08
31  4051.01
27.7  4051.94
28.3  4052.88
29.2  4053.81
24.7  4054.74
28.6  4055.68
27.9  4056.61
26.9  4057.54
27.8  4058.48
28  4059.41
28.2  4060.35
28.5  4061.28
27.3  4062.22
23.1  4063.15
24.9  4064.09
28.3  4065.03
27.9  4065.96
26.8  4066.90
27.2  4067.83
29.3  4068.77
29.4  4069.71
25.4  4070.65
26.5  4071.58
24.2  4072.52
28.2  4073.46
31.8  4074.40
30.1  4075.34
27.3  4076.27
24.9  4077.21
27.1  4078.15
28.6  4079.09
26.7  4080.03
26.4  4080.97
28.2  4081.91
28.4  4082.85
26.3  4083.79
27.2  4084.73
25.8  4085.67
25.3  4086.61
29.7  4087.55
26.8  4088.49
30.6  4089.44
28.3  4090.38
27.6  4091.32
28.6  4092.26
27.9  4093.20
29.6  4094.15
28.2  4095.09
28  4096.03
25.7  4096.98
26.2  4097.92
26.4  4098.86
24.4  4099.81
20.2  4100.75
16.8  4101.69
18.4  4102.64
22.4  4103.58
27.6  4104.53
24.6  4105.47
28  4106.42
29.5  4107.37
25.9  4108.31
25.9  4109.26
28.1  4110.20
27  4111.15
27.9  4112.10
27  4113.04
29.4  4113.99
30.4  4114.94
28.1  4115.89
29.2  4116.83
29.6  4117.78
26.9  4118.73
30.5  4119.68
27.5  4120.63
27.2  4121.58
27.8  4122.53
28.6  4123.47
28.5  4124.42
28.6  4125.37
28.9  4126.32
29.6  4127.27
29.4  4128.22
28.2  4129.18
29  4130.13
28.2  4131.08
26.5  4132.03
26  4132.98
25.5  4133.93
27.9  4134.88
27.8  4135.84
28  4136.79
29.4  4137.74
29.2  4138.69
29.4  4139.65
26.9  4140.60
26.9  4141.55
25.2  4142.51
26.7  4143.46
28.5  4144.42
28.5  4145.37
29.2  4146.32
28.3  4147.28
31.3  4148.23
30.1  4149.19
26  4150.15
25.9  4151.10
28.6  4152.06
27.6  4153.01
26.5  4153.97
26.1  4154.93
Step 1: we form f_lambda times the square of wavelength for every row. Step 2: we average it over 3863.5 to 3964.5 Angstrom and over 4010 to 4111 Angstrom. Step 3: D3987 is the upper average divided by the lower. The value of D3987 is 1.29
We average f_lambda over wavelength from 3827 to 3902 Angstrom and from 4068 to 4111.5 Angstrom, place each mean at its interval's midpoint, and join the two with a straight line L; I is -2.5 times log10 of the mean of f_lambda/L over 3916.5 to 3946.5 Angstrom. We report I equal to 0.32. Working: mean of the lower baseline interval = 23.8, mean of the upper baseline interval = 26.7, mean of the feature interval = 18.3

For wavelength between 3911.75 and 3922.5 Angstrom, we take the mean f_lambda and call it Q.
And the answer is 24.5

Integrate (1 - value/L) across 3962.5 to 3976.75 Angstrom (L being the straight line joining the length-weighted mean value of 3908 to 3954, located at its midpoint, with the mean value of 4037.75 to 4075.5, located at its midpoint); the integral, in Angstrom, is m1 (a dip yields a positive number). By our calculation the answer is 4.9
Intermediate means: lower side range 20.8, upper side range 27.6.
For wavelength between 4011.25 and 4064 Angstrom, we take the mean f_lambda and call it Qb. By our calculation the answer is 27.6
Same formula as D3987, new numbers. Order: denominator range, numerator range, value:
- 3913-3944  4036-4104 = 1.55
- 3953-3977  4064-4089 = 1.50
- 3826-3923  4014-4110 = 1.25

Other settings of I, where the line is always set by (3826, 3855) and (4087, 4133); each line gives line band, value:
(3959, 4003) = 0.096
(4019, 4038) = -0.079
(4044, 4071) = -0.040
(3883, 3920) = -0.001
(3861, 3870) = -0.190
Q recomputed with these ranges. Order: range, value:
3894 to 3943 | 21.1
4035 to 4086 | 27.5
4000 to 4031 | 27.8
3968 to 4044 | 26.1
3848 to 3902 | 24.7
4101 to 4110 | 24.4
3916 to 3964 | 20.8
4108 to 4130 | 28.3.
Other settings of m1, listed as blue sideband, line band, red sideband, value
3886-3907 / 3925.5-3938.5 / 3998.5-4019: 6.40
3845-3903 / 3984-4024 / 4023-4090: -1.25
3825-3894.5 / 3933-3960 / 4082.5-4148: 4.14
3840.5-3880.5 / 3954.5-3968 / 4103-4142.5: 2.75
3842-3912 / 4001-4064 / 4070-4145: -2.56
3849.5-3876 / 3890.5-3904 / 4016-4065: 1.26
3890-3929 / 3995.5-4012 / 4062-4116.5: -1.24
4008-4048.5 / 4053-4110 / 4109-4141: 2.23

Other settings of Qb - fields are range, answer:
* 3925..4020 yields 22.6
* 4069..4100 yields 27.5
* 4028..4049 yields 27.2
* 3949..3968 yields 22.2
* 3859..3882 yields 25.2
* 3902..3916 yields 25.4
